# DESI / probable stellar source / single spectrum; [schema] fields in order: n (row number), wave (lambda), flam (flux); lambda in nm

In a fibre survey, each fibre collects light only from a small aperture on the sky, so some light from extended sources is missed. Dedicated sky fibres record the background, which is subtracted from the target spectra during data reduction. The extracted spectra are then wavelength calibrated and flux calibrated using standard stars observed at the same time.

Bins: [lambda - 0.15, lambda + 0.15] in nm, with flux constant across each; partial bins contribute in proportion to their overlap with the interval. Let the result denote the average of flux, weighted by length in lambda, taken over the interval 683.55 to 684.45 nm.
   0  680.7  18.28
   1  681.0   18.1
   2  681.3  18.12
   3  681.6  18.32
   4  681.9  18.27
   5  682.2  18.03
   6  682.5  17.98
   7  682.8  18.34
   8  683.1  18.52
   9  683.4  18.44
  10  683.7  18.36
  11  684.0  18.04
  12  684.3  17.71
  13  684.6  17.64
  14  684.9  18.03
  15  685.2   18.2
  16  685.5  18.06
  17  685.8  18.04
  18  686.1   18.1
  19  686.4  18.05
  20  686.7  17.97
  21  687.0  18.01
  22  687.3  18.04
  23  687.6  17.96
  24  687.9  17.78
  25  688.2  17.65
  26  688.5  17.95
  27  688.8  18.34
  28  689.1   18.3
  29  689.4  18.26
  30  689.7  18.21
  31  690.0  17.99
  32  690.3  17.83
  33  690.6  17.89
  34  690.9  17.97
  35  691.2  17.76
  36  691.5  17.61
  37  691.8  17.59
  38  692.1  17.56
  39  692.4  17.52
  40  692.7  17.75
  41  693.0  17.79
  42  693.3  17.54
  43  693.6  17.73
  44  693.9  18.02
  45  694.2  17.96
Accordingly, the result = 18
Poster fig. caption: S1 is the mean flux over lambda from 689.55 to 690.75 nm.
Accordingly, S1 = 18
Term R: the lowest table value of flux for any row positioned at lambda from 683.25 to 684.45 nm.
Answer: 17.71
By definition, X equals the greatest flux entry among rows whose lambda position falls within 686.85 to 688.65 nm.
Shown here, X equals 18.04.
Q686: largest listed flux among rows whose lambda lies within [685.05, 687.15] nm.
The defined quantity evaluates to 18.2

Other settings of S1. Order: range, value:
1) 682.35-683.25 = 18.3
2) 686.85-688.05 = 17.9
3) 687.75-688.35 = 17.7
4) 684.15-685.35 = 17.9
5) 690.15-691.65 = 17.8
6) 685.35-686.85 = 18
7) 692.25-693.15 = 17.7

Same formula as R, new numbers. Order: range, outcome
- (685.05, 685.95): 18.04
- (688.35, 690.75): 17.83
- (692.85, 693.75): 17.54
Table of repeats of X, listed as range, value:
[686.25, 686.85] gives 18.05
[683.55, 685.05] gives 18.36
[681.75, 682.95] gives 18.34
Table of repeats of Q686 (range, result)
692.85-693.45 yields 17.79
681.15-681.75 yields 18.32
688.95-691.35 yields 18.3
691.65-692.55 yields 17.59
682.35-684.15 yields 18.52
